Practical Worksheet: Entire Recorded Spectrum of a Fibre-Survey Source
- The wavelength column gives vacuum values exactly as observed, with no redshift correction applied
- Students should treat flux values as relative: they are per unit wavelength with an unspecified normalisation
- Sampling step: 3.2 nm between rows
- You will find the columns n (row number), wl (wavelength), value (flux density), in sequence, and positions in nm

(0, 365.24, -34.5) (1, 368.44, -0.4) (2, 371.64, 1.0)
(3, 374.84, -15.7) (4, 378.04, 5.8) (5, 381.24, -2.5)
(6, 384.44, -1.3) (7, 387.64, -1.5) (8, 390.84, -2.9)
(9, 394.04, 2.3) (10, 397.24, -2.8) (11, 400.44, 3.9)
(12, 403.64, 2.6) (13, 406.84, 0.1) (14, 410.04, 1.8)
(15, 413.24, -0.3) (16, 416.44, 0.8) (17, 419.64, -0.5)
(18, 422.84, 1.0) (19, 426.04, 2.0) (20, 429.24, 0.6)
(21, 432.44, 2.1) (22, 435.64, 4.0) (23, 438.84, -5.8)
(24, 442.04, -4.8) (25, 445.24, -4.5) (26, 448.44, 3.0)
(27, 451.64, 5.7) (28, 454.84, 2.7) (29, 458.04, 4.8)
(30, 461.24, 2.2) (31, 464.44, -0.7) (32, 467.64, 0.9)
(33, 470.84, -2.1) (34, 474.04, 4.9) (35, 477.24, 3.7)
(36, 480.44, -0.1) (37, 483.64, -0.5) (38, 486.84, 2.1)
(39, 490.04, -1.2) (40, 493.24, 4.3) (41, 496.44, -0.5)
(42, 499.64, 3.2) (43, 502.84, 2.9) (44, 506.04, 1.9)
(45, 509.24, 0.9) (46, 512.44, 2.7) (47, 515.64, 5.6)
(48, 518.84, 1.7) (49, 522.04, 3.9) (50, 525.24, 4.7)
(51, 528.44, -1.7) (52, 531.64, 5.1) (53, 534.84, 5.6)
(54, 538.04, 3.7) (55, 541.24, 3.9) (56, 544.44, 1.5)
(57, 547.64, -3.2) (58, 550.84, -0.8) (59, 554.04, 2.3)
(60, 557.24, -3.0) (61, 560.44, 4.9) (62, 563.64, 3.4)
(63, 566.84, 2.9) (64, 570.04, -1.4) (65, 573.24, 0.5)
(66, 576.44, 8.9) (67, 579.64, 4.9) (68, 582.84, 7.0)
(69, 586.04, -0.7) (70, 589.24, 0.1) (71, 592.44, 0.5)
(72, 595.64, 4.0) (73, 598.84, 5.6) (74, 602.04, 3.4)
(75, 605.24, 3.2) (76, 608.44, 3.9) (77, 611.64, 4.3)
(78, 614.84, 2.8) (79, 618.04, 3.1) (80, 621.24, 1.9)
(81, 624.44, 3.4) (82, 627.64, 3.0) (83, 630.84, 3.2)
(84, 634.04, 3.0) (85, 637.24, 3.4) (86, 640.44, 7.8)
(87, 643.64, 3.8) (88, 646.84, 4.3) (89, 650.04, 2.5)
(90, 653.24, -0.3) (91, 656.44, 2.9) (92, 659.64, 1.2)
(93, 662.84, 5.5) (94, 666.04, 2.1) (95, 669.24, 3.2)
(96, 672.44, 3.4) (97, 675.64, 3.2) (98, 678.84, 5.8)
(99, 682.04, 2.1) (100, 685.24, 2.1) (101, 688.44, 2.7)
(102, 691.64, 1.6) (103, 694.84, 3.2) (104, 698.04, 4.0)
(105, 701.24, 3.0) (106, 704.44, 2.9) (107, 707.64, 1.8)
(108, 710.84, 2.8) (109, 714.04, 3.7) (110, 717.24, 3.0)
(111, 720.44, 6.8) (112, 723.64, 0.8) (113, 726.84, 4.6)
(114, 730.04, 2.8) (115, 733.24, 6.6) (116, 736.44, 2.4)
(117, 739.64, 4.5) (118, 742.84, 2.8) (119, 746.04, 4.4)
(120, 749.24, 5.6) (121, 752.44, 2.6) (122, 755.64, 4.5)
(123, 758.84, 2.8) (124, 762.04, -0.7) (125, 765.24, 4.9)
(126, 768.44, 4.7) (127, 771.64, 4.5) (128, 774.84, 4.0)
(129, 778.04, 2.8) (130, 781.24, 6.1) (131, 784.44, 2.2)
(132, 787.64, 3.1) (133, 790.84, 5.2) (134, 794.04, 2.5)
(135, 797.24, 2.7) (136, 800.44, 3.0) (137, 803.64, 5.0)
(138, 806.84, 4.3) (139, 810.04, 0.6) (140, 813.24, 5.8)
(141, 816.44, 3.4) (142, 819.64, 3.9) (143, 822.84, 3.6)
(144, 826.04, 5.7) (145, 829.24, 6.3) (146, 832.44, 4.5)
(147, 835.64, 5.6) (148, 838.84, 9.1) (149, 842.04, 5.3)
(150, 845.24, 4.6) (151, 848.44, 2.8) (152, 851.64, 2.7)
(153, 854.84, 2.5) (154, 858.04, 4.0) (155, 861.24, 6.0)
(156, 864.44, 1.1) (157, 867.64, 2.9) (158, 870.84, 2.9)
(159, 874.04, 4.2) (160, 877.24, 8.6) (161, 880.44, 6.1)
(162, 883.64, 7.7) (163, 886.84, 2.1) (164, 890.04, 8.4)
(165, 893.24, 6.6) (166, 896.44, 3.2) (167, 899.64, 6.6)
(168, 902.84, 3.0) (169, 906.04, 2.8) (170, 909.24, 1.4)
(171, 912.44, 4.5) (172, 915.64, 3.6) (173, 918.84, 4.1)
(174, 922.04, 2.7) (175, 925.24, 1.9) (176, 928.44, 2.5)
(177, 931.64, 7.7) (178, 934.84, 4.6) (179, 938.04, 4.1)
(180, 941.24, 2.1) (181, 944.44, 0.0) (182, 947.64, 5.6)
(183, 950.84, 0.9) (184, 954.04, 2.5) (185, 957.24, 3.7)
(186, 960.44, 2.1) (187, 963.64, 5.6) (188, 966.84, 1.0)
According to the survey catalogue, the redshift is 0.276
